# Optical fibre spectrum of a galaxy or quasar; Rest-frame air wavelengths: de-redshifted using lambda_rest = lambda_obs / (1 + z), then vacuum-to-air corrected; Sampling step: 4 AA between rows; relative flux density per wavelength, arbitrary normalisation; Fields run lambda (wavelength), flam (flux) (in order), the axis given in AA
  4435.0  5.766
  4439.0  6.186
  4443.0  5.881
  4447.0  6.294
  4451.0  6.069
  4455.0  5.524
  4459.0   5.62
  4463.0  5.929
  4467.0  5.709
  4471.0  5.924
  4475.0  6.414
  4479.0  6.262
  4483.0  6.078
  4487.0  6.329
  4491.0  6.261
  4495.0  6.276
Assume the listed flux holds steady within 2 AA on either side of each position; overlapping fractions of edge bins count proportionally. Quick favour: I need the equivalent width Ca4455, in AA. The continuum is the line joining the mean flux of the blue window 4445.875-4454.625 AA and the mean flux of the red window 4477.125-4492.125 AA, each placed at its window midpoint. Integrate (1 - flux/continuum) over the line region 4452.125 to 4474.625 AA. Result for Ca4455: 1.2 AA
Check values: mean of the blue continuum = 6.05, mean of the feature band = 5.8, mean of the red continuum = 6.23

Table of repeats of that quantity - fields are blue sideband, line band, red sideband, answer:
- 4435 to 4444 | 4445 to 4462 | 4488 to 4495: 0.52 AA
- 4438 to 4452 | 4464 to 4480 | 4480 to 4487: 0.26 AA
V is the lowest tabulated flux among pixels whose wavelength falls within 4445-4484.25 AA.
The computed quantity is 5.524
